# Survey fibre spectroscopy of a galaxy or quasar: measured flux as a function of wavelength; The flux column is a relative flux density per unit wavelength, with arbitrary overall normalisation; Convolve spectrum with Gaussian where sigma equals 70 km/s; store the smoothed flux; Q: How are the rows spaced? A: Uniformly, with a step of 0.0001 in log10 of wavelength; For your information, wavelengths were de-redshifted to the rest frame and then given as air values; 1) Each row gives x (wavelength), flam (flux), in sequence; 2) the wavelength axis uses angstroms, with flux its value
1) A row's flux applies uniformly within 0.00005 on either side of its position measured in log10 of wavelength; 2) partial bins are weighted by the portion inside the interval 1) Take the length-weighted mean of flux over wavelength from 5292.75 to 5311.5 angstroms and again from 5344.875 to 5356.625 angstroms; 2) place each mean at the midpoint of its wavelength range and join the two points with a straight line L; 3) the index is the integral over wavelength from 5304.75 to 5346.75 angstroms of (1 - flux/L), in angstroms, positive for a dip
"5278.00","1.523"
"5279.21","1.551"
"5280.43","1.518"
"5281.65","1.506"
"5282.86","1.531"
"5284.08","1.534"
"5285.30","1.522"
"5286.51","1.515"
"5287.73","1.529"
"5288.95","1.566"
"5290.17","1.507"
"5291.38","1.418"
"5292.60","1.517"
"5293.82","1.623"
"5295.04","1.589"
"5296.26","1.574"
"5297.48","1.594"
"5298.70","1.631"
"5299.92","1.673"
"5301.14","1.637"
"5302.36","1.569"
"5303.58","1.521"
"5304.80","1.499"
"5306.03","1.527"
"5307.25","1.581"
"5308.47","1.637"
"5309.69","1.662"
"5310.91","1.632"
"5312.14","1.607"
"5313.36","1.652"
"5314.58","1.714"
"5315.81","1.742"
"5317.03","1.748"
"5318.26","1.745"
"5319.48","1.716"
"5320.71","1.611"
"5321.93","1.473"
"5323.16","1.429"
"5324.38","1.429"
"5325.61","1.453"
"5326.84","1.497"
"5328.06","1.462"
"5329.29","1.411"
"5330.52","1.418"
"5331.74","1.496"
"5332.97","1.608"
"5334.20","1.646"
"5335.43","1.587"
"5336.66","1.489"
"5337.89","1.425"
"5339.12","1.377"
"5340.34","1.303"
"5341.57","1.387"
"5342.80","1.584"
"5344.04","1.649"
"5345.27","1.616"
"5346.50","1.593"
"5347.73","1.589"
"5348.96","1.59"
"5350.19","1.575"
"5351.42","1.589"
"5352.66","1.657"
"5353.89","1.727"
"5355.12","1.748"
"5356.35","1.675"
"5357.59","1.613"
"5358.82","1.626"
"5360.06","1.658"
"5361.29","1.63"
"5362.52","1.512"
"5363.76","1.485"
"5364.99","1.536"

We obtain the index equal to 1.56 angstroms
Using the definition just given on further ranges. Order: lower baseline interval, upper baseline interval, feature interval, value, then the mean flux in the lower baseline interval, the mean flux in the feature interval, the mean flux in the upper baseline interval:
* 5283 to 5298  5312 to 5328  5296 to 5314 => -0.4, 1.54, 1.6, 1.6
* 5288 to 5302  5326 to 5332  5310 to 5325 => -1.3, 1.57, 1.63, 1.46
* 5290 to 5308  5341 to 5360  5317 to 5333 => 0.7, 1.57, 1.52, 1.62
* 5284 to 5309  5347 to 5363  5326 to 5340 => 1.0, 1.56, 1.49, 1.63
